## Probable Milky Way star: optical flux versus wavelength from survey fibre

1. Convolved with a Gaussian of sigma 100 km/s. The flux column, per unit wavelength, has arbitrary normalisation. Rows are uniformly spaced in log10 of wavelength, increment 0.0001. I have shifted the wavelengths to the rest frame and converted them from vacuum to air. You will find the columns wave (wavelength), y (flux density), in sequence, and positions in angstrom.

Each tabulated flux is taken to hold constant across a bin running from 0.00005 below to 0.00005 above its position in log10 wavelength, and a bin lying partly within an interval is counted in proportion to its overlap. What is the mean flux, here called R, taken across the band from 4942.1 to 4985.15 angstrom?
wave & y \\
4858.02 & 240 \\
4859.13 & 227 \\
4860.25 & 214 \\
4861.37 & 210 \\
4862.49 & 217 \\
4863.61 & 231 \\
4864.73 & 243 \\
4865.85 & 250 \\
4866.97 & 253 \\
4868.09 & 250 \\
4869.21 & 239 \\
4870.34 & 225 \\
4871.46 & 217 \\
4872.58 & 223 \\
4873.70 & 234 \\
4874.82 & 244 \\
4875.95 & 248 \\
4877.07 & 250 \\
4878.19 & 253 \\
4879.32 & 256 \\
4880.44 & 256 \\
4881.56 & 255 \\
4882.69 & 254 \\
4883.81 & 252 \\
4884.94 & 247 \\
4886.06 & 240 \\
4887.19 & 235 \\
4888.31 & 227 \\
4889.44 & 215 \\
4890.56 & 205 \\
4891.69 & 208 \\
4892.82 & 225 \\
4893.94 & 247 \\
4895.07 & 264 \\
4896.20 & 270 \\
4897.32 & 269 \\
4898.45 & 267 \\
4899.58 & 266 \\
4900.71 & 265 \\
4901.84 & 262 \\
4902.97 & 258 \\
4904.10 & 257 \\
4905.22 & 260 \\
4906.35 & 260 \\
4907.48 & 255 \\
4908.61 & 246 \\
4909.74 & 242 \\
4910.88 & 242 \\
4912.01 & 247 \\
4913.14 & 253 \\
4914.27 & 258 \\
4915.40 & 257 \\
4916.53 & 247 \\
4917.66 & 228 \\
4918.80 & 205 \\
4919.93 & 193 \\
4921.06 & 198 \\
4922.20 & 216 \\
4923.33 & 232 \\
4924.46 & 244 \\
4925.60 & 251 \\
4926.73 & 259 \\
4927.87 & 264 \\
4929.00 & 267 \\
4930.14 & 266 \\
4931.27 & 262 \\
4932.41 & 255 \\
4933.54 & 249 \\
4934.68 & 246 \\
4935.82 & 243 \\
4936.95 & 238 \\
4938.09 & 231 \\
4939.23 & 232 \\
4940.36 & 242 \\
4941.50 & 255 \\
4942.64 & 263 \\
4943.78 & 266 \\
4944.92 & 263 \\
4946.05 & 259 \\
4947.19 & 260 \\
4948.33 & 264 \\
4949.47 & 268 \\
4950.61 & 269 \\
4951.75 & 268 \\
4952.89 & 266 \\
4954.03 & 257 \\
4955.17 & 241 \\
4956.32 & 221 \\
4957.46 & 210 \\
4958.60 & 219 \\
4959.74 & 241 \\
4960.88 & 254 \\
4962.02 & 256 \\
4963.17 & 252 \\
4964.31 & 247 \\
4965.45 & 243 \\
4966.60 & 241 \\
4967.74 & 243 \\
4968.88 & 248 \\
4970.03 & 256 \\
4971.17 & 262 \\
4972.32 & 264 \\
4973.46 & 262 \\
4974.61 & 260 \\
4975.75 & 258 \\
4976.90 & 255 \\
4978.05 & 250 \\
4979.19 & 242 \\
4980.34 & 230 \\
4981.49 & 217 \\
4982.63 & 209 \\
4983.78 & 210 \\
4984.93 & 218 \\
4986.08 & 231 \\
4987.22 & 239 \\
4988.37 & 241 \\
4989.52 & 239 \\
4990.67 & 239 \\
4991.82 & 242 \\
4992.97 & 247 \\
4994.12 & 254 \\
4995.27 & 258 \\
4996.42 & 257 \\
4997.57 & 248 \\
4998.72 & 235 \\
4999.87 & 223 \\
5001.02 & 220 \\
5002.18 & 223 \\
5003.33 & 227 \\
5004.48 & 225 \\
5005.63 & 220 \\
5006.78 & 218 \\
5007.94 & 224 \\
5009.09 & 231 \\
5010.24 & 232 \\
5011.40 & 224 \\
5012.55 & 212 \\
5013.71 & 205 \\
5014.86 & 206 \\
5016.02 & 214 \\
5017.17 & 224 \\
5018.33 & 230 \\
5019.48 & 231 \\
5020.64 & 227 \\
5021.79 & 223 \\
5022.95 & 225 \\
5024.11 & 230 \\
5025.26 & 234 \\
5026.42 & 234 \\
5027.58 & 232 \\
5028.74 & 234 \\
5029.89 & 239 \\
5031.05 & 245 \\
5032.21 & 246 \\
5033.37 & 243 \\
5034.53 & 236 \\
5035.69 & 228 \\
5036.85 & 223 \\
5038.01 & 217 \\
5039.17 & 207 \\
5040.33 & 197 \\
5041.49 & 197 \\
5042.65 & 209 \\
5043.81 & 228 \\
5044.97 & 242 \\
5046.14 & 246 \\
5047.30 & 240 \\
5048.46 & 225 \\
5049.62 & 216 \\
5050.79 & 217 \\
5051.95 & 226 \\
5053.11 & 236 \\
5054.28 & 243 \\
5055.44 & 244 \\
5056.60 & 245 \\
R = 248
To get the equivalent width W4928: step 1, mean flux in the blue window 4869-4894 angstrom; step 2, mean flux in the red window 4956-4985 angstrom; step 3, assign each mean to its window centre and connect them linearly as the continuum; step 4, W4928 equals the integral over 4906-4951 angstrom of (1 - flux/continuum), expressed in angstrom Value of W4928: -1.5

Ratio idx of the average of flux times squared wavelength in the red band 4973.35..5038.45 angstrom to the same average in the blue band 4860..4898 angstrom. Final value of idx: 1.0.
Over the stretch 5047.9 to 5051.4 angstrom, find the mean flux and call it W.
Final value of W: 219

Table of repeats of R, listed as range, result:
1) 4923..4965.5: 251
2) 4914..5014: 242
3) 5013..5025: 222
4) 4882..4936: 245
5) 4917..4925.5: 219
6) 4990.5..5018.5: 229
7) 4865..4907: 246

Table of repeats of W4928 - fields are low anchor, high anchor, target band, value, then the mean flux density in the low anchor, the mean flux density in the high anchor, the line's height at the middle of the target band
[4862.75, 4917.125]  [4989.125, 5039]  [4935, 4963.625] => -1.3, 246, 231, 239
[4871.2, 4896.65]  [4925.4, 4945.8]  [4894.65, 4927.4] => 0.0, 240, 253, 247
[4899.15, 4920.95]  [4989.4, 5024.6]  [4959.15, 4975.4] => -1.1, 246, 229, 236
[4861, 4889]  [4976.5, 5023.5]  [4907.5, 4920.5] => -0.1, 240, 230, 237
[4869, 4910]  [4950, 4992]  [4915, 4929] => 0.6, 246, 243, 245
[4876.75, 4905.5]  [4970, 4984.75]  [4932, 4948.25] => -0.3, 249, 243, 245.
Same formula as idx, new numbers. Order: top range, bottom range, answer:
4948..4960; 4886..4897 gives 1.08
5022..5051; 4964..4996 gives 0.96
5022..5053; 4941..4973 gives 0.93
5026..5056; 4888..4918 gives 0.97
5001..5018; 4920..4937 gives 0.93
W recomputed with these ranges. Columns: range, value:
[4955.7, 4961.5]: 229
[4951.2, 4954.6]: 264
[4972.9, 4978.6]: 257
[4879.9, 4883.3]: 255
